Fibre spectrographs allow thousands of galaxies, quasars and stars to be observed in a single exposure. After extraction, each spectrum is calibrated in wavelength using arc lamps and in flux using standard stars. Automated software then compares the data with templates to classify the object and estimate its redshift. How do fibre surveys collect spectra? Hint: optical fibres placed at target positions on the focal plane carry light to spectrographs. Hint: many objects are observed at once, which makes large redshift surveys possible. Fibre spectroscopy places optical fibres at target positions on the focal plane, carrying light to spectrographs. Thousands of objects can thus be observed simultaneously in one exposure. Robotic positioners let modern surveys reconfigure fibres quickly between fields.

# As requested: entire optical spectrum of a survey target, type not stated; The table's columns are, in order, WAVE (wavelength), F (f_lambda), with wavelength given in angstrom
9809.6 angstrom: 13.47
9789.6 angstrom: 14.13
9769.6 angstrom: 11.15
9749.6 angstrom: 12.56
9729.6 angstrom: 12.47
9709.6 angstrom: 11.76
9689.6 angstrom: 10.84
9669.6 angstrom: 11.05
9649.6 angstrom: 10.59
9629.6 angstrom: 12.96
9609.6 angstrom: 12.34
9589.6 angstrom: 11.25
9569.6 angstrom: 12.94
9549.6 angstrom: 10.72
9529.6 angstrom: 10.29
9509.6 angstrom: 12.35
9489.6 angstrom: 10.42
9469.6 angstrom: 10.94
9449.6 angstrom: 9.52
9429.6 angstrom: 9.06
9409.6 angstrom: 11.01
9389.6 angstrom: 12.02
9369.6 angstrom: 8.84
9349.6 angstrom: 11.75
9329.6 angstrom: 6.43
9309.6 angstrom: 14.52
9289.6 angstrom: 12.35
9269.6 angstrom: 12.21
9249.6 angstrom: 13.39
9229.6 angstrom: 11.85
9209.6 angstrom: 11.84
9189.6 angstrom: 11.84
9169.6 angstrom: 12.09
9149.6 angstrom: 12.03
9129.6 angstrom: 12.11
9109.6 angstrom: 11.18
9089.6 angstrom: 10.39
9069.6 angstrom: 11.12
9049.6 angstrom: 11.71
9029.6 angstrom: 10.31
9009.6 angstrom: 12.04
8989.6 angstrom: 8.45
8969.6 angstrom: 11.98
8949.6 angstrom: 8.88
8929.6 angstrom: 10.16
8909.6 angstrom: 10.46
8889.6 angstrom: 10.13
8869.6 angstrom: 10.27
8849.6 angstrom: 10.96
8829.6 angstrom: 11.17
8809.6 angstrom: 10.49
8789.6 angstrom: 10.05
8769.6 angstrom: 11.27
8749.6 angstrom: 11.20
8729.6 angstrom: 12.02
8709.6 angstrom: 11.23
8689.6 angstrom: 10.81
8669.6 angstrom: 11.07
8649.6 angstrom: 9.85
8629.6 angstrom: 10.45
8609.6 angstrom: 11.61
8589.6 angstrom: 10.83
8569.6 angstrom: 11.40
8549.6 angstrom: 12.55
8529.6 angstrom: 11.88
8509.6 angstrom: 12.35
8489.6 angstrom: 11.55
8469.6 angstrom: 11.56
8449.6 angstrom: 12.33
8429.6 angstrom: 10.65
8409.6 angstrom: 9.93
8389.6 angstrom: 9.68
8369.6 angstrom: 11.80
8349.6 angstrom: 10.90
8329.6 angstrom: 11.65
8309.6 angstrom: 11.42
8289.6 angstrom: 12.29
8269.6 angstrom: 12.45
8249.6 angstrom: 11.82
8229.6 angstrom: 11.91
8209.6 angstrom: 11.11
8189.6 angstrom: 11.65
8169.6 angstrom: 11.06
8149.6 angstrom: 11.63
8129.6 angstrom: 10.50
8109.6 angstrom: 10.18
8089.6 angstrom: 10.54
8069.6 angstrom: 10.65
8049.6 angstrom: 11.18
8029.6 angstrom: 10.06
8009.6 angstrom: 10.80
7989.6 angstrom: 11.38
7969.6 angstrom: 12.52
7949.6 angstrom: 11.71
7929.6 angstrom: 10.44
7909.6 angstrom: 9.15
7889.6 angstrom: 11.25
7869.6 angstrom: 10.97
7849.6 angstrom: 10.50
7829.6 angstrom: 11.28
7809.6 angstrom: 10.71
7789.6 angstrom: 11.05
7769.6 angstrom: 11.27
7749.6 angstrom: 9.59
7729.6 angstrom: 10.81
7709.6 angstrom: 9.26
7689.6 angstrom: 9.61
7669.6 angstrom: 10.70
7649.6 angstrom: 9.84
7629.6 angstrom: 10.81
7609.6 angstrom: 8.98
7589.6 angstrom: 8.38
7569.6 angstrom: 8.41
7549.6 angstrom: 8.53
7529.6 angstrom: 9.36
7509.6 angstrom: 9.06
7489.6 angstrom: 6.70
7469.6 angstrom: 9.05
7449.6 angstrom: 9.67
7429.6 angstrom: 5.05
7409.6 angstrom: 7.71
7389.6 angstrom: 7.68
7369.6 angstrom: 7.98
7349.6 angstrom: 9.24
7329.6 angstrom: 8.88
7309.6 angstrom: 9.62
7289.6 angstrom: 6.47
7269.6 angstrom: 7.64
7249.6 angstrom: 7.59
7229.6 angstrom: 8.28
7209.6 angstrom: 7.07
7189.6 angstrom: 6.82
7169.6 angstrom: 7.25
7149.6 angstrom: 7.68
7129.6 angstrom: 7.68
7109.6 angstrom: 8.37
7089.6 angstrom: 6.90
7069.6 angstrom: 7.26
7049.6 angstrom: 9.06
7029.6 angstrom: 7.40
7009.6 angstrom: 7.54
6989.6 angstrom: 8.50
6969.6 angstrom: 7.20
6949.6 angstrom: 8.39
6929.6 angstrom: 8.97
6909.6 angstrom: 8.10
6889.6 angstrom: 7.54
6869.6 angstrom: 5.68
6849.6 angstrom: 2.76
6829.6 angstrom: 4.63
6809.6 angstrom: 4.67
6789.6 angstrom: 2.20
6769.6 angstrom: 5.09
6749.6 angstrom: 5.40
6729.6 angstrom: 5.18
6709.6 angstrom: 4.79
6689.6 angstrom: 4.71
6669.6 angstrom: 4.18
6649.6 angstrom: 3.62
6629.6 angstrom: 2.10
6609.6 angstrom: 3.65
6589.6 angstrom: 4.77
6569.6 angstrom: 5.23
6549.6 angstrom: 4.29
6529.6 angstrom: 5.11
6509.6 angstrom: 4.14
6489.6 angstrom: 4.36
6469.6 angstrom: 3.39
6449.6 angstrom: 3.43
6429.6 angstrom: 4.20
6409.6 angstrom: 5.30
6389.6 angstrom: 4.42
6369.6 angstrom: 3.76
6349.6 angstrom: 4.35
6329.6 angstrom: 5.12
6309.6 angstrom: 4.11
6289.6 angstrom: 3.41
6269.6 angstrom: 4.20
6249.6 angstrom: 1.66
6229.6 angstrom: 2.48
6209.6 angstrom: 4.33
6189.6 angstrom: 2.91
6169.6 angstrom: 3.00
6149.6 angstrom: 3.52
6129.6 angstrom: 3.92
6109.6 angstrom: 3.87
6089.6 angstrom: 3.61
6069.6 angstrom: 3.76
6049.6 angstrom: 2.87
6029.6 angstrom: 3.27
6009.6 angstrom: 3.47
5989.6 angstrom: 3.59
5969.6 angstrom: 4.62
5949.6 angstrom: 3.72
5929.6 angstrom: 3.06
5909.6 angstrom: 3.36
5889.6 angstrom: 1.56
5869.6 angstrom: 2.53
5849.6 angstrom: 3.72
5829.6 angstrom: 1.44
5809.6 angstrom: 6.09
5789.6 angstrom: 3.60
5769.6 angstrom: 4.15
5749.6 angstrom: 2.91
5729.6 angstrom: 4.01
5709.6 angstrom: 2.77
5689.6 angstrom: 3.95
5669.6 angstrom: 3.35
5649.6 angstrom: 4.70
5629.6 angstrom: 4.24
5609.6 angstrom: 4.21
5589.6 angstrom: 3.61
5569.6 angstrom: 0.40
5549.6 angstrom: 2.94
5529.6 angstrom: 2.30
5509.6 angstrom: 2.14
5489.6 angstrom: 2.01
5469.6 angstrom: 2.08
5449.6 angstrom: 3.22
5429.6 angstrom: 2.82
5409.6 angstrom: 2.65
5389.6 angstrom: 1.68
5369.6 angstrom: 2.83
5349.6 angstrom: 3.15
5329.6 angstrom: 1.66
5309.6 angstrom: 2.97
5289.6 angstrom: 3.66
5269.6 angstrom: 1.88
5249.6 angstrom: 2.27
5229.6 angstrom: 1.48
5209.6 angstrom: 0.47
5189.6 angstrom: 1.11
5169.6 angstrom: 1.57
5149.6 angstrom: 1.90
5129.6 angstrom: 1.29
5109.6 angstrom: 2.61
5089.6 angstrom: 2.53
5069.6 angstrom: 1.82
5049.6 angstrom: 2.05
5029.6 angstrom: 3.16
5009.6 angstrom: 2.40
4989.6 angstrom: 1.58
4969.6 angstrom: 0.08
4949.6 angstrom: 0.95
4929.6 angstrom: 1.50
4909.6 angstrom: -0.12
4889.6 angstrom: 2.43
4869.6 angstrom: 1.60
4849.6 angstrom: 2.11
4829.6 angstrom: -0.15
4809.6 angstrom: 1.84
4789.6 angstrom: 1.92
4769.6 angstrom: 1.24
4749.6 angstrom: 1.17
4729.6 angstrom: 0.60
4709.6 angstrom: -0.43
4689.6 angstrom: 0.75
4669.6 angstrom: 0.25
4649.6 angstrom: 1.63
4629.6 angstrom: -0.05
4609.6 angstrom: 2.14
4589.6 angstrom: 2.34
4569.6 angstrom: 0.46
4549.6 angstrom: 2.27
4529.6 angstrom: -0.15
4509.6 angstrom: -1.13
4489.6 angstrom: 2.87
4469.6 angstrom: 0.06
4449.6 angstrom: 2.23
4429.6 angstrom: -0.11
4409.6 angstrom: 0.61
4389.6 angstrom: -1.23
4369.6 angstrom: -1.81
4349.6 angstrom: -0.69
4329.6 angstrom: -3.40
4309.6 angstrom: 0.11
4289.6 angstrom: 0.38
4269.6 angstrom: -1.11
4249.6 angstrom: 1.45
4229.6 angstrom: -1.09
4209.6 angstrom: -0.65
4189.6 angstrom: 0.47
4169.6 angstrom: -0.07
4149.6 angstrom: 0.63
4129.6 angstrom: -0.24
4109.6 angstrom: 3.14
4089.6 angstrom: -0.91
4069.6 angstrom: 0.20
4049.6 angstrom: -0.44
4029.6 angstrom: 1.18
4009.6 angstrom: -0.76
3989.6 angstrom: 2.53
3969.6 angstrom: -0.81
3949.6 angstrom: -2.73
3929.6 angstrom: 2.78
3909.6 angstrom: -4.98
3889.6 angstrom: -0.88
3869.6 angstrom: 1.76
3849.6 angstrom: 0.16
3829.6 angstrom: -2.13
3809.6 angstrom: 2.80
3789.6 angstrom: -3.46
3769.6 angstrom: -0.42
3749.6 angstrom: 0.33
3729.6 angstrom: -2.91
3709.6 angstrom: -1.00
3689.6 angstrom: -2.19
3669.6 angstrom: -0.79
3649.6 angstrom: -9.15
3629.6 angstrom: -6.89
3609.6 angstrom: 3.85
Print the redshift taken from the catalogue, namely 0.725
